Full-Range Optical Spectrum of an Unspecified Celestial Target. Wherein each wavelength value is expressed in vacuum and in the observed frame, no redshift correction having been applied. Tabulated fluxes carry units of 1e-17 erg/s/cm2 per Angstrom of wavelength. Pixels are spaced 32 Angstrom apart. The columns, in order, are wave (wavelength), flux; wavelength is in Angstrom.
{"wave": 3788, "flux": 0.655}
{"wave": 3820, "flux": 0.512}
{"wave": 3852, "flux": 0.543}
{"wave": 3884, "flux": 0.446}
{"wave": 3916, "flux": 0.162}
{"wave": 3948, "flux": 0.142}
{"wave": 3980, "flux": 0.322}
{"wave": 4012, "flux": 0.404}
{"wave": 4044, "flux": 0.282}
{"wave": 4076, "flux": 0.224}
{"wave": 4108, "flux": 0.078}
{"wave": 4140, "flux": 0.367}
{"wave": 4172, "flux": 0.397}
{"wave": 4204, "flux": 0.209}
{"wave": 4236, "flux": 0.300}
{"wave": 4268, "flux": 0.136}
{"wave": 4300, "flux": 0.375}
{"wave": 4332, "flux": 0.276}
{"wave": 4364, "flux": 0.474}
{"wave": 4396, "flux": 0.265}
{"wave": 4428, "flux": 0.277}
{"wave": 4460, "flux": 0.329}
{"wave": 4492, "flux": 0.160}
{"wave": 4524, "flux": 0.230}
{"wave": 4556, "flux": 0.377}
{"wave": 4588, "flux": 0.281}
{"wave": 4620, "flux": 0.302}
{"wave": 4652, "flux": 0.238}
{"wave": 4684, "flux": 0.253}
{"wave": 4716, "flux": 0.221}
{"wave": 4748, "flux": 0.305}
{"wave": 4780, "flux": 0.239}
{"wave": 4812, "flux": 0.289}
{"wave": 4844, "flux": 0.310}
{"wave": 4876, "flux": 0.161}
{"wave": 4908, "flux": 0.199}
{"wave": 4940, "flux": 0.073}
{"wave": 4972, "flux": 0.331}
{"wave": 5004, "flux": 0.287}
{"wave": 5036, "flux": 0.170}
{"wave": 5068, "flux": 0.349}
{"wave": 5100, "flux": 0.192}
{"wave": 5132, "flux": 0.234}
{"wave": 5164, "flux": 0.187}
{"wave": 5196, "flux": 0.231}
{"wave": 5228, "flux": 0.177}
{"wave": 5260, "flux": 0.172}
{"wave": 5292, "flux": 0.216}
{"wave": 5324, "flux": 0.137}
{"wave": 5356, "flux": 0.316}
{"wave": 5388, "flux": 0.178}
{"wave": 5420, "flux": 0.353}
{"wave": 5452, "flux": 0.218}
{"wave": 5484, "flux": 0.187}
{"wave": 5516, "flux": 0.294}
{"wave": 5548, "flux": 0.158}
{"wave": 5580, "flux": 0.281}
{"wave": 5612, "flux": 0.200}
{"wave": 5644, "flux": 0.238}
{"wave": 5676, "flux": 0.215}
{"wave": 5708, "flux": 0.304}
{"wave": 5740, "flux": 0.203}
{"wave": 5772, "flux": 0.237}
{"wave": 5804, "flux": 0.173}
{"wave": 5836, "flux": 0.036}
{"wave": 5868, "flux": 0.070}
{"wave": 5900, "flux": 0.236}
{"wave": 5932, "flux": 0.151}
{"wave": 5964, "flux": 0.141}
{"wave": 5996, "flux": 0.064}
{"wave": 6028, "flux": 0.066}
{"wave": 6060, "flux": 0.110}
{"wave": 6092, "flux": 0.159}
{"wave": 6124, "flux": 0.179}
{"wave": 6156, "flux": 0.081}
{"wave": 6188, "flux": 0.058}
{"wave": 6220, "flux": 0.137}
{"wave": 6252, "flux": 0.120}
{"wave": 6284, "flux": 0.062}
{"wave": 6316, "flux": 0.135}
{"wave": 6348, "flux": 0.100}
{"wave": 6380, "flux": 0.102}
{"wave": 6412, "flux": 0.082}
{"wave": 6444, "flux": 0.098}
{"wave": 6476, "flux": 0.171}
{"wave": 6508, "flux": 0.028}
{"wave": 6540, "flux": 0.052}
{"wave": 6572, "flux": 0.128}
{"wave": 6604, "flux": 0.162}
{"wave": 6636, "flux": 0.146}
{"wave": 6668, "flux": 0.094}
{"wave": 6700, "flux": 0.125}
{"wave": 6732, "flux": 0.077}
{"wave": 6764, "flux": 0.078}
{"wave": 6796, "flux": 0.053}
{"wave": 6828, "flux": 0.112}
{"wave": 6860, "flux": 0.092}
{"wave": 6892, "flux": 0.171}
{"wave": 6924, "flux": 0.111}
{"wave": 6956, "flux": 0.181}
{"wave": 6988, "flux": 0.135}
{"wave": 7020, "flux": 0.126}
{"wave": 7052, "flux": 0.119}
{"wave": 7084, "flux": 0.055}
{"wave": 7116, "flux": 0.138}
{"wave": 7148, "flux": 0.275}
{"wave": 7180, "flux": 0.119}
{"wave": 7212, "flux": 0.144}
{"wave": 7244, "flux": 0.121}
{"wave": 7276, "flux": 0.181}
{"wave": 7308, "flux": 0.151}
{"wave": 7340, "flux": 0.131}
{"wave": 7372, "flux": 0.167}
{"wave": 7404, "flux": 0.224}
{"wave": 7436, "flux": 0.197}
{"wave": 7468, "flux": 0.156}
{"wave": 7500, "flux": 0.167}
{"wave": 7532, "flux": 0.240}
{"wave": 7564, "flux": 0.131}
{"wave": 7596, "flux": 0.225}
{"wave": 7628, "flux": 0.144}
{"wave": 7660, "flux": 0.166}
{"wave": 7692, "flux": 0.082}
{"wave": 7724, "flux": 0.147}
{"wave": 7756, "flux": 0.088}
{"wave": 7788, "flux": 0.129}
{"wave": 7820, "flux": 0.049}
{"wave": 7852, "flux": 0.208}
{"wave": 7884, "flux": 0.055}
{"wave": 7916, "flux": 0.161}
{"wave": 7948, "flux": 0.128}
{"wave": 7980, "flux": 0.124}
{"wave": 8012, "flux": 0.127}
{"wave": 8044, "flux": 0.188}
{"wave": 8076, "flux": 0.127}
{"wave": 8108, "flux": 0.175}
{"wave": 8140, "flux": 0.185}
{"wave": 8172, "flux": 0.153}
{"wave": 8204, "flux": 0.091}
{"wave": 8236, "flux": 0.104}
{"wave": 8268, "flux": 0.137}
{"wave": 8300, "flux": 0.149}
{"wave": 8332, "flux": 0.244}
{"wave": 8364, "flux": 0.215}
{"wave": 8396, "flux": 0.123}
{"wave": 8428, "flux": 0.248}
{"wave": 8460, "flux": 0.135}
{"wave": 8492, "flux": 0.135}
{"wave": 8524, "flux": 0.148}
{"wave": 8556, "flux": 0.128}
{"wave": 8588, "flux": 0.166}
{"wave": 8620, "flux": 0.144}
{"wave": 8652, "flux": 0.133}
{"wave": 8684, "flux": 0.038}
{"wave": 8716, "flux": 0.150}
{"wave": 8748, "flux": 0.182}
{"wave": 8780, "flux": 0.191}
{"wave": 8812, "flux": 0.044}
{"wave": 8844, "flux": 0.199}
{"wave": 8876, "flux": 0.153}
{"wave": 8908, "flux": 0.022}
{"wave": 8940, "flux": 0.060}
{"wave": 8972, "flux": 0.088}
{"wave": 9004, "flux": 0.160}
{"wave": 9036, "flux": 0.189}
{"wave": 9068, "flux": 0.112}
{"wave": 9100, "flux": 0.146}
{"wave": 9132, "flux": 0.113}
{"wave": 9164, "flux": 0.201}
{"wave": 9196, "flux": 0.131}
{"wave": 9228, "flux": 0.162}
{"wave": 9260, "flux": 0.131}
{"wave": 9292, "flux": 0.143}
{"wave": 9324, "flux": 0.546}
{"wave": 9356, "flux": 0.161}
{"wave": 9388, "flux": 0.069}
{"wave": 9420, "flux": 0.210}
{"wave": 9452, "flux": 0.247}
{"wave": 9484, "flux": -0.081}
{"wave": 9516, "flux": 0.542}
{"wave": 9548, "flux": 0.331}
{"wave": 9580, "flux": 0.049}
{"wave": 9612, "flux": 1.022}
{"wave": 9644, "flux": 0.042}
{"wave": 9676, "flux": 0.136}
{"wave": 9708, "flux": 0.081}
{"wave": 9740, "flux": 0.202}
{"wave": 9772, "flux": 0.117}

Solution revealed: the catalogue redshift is 0.92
